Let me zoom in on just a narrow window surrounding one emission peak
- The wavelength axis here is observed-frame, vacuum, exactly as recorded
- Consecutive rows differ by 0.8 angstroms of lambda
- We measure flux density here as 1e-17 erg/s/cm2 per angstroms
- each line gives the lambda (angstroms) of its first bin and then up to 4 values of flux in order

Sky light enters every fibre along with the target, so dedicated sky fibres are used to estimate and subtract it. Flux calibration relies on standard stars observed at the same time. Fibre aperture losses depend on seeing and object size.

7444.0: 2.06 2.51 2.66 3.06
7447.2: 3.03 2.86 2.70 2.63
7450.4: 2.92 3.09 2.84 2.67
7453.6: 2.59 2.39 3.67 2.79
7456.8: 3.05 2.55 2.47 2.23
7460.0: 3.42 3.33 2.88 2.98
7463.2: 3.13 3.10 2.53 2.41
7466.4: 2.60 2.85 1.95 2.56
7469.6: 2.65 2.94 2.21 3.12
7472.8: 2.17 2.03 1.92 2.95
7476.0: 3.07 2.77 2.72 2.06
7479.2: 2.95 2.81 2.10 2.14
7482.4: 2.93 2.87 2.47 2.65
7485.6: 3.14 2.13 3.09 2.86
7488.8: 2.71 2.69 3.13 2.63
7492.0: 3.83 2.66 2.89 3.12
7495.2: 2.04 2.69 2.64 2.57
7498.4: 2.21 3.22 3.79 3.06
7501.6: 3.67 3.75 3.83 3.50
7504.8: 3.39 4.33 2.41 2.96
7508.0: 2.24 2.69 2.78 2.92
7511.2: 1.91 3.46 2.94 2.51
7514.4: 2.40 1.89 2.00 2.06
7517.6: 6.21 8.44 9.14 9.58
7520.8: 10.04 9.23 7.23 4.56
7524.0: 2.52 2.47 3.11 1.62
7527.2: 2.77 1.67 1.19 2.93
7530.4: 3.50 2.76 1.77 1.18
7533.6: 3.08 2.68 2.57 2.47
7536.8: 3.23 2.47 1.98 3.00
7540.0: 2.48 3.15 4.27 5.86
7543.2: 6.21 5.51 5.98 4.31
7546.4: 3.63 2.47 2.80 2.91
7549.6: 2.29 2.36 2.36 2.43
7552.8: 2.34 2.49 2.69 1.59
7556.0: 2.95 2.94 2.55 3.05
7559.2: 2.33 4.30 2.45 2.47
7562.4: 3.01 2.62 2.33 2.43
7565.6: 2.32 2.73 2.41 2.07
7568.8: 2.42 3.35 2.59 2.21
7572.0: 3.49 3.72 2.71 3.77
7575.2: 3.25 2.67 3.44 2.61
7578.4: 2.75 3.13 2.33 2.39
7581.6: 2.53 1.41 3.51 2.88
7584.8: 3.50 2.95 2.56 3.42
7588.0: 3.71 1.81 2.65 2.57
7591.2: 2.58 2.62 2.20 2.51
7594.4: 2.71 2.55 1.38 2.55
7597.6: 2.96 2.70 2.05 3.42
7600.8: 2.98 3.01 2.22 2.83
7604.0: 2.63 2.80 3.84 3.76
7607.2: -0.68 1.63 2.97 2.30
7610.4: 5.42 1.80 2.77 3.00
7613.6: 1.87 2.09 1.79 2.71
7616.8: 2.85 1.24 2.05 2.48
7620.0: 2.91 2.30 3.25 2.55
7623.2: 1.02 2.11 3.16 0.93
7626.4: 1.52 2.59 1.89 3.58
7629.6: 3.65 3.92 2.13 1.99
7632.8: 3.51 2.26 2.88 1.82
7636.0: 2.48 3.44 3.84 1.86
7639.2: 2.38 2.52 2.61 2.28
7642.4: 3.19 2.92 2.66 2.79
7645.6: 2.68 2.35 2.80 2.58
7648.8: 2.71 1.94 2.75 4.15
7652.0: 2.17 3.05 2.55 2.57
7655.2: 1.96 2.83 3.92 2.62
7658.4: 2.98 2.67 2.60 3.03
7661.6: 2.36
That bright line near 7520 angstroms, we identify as H-alpha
